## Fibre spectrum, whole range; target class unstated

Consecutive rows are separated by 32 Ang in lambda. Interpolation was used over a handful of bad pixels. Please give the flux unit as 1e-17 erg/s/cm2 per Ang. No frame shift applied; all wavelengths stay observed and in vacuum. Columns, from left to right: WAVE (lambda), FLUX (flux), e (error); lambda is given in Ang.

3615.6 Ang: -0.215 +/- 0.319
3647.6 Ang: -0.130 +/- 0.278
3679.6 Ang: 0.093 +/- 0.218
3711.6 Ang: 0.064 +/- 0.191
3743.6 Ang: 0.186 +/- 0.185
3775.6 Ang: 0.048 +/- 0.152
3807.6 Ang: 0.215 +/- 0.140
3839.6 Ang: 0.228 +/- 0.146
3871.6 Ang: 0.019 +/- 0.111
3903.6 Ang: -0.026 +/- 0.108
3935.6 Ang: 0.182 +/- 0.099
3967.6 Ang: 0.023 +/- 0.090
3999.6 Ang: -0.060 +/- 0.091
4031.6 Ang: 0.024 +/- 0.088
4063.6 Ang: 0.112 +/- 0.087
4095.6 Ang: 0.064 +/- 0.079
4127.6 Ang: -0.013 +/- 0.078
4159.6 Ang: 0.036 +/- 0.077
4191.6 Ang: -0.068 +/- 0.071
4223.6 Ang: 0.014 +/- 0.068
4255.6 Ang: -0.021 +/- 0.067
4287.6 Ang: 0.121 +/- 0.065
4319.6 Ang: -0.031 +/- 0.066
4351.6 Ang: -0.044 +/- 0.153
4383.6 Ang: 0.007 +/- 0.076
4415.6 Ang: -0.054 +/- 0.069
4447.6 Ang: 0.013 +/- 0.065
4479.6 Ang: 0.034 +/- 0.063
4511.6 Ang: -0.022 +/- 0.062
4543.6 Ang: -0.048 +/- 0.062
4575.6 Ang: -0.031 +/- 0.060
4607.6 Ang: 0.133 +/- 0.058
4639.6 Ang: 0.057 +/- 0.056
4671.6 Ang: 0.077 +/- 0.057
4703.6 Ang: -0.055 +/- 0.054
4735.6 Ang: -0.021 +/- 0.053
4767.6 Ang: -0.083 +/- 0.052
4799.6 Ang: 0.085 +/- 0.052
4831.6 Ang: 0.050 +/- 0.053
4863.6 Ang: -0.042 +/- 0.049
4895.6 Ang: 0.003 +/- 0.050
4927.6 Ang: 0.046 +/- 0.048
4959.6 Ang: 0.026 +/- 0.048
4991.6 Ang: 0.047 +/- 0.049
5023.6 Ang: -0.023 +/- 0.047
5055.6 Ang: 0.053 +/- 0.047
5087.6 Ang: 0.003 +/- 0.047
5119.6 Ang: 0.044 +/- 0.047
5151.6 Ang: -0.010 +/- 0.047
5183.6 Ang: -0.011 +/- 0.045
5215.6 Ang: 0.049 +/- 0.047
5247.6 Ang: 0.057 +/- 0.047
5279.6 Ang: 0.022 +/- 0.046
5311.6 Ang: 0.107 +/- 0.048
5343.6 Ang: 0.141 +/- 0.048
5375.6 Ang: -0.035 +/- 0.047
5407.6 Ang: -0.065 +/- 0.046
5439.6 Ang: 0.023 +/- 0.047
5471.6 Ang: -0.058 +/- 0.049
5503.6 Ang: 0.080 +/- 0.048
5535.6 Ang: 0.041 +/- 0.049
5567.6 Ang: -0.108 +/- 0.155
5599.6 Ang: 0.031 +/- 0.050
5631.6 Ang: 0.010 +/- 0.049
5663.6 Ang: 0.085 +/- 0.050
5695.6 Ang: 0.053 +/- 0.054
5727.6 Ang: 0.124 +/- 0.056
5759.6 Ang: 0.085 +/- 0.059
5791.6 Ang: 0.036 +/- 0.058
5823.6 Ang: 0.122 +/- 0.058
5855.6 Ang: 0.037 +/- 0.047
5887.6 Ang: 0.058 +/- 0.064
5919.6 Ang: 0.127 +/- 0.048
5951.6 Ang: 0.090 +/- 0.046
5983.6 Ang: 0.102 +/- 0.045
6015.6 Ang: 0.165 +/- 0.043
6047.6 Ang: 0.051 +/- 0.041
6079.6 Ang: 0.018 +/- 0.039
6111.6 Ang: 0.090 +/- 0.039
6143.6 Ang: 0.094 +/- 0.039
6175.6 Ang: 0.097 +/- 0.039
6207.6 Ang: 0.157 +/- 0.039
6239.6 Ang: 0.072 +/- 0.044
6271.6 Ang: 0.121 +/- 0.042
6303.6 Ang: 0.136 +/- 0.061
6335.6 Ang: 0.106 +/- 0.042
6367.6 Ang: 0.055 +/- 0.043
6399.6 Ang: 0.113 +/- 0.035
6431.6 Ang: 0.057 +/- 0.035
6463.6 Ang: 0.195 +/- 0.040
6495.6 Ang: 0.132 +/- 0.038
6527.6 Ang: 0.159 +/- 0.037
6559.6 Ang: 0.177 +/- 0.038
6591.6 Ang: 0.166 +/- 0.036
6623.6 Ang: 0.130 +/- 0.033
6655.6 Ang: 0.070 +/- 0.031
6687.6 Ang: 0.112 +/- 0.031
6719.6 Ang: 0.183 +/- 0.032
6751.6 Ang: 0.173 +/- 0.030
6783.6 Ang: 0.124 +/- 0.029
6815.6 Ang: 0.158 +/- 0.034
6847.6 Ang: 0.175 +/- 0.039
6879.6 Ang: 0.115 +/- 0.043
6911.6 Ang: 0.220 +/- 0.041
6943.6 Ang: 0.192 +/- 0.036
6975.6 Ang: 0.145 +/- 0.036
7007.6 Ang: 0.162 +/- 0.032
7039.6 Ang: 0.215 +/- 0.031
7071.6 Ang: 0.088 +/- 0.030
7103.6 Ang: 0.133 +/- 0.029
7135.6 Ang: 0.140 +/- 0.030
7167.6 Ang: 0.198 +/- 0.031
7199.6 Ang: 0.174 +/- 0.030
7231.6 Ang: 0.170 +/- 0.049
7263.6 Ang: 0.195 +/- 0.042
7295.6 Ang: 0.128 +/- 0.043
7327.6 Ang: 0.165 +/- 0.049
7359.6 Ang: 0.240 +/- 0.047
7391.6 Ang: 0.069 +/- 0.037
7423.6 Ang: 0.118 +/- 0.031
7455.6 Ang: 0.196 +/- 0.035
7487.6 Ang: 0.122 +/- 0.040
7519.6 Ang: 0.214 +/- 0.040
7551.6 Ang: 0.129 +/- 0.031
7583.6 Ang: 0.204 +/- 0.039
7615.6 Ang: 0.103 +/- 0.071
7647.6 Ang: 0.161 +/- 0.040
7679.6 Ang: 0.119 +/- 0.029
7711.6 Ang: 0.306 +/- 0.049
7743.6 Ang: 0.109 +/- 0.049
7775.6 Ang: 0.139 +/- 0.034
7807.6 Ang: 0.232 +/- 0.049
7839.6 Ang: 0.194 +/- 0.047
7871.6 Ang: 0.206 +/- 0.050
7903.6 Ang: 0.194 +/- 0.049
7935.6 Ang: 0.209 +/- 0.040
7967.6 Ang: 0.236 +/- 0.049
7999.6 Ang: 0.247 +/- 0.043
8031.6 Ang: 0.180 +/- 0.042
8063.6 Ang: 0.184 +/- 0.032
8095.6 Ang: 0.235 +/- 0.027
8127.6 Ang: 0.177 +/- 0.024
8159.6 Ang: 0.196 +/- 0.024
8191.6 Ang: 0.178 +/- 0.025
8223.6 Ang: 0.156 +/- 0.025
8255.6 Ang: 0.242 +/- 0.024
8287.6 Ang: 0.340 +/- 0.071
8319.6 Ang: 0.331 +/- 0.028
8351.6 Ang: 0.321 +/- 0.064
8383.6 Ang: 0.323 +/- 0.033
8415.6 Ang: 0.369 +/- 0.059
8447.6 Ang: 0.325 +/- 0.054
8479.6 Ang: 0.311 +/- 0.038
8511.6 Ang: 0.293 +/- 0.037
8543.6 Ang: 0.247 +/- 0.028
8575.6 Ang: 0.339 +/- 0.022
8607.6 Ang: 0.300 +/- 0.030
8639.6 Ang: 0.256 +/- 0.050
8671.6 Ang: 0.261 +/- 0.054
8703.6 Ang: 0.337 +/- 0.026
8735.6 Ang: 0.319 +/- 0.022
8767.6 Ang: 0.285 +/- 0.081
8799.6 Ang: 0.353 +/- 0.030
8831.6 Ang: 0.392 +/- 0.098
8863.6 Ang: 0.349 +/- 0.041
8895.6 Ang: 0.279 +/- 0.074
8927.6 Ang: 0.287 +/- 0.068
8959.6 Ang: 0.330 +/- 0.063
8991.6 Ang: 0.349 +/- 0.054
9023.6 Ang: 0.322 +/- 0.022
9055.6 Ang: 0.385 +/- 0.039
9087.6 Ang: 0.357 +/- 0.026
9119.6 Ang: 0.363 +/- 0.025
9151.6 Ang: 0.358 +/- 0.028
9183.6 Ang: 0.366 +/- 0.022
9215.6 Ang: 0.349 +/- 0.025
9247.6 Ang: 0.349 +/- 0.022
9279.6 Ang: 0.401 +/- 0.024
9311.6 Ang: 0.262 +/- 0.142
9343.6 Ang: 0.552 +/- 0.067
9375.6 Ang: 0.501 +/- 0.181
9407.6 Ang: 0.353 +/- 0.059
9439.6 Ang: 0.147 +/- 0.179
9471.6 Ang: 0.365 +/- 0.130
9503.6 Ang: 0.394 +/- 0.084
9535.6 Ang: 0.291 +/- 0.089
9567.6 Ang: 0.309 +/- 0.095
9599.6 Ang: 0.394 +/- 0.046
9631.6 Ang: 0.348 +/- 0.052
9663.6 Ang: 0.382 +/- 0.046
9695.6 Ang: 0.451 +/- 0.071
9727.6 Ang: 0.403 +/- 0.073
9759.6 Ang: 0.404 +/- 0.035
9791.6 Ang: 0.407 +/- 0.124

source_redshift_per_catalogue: 1.07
